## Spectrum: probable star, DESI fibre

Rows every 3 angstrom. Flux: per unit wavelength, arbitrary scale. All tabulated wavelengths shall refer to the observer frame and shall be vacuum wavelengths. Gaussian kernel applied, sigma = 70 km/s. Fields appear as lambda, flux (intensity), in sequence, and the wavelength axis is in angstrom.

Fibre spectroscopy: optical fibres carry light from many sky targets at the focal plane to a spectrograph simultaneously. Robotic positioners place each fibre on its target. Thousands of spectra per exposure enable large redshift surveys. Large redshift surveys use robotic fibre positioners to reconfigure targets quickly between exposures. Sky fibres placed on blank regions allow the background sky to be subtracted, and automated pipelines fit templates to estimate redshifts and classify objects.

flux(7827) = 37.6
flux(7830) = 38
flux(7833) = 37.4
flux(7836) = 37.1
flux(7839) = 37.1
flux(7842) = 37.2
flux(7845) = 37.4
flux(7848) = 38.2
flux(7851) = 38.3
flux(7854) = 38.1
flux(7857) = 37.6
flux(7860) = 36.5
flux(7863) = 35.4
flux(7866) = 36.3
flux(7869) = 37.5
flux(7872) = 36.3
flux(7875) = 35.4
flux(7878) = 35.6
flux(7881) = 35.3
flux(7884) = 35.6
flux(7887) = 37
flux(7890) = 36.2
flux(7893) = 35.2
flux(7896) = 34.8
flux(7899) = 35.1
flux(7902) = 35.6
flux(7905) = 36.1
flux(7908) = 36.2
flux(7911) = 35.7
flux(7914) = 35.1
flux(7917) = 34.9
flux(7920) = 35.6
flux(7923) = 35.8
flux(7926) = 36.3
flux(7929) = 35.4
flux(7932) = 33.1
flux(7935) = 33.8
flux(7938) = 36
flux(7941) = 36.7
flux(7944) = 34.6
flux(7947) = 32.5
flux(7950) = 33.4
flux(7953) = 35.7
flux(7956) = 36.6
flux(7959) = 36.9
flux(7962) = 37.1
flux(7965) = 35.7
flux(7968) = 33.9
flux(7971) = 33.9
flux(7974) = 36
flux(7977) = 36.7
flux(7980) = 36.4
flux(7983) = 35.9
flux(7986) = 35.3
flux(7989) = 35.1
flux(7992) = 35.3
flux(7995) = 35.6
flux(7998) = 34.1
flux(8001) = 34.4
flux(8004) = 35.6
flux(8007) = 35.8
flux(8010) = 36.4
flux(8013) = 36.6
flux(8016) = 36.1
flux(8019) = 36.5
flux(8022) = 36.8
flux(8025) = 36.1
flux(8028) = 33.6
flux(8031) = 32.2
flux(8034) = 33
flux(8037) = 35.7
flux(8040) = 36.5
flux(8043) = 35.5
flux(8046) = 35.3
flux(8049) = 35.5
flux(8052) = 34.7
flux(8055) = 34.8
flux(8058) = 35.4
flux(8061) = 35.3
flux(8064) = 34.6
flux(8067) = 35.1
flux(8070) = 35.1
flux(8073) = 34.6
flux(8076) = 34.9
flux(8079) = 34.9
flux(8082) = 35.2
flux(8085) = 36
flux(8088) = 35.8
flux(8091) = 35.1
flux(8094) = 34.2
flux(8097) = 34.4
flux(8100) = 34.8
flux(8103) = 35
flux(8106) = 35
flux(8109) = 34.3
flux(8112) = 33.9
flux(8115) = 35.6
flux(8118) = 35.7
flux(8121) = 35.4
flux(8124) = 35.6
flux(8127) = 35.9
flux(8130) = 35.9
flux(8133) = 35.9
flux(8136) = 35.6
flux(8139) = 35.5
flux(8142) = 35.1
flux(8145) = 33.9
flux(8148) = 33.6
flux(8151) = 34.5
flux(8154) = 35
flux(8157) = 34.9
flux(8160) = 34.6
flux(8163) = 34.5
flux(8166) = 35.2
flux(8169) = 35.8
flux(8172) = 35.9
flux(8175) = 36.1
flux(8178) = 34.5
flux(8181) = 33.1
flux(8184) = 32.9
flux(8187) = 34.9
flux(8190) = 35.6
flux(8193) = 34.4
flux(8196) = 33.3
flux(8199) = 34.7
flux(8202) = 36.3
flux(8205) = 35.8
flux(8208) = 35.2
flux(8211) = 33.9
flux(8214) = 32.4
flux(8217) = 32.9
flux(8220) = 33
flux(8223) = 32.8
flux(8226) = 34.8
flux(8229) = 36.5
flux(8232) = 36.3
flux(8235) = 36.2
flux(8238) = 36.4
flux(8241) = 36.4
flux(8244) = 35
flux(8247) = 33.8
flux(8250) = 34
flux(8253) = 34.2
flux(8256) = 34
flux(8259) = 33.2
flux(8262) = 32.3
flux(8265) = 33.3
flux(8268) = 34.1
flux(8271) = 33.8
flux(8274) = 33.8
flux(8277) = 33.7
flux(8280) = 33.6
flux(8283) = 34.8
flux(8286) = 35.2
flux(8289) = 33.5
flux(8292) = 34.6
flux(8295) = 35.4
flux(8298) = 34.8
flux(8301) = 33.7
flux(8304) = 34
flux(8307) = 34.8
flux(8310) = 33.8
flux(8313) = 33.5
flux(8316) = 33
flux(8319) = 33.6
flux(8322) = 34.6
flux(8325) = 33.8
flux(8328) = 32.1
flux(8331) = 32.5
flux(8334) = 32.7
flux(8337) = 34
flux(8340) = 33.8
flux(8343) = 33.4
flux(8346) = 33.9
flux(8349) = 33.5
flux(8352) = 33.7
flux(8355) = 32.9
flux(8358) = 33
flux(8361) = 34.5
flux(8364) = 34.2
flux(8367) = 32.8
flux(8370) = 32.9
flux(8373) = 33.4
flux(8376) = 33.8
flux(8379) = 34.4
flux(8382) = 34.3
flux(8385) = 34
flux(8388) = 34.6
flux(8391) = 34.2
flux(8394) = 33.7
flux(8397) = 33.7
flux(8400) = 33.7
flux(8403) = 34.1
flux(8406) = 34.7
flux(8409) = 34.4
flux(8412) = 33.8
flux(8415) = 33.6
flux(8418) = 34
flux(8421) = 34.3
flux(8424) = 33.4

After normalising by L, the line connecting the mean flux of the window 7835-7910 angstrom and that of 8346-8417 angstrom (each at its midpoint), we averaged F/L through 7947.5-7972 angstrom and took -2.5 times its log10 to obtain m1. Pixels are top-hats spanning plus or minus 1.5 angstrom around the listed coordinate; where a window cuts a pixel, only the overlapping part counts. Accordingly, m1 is 0.02 mag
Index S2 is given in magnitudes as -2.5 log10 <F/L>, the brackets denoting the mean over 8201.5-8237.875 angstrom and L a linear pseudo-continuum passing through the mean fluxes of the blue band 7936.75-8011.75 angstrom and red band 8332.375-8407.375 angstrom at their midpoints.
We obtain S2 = -0.01 mag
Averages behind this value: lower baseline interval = 35.4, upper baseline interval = 33.8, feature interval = 34.7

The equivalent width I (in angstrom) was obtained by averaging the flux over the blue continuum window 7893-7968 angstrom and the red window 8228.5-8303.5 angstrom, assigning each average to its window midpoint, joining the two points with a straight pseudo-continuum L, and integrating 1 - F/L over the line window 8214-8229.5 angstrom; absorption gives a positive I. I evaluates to 0.4 angstrom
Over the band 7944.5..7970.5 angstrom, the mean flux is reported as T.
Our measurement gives 35.1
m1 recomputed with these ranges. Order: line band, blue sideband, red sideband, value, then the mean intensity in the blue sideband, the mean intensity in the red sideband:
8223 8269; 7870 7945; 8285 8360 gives -0.018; 35.5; 33.7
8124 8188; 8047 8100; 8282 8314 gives -0.004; 35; 34.4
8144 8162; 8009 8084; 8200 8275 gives 0.011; 35.2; 34.4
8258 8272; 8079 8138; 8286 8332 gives 0.028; 35.2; 33.9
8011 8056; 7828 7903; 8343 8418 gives 0.012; 36.6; 33.8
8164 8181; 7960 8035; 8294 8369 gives -0.024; 35.4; 33.7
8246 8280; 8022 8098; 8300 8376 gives 0.009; 35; 33.5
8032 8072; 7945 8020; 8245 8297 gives 0.002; 35.5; 34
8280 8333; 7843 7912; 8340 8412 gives 0.007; 36.3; 33.8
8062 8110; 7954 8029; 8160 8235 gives 0.009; 35.7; 34.6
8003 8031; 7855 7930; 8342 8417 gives -0.012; 35.9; 33.8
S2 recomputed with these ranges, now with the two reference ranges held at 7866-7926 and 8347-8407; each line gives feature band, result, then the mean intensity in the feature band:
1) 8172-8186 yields 0.01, 34.4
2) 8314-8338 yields 0.02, 33.3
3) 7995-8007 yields 0.01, 35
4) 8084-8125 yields 0.00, 35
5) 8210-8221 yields 0.05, 33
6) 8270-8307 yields 0.00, 34.3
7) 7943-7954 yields 0.05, 33.9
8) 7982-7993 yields 0.00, 35.4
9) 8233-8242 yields -0.06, 36.3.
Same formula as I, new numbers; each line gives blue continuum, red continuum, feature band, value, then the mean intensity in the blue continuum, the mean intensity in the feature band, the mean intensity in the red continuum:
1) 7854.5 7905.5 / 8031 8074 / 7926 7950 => 0.7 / 36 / 34.6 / 35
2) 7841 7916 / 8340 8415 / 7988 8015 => 0.2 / 36.3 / 35.5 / 33.8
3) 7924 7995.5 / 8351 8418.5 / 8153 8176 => -0.4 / 35.3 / 35.2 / 33.8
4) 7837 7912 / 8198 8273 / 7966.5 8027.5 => 0.2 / 36.4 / 35.6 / 34.4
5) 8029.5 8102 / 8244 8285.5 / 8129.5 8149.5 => -0.3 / 34.9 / 35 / 33.8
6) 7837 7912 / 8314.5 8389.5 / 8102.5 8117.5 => 0.1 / 36.4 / 34.8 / 33.6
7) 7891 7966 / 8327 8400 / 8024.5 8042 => 0.2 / 35.4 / 34.5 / 33.6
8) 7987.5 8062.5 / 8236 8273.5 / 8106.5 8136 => -0.4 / 35.3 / 35.4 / 34.2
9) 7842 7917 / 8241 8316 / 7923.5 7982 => 0.9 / 36.3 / 35.3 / 34.1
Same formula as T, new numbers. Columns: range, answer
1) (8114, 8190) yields 35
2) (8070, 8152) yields 35.1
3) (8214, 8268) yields 34.4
